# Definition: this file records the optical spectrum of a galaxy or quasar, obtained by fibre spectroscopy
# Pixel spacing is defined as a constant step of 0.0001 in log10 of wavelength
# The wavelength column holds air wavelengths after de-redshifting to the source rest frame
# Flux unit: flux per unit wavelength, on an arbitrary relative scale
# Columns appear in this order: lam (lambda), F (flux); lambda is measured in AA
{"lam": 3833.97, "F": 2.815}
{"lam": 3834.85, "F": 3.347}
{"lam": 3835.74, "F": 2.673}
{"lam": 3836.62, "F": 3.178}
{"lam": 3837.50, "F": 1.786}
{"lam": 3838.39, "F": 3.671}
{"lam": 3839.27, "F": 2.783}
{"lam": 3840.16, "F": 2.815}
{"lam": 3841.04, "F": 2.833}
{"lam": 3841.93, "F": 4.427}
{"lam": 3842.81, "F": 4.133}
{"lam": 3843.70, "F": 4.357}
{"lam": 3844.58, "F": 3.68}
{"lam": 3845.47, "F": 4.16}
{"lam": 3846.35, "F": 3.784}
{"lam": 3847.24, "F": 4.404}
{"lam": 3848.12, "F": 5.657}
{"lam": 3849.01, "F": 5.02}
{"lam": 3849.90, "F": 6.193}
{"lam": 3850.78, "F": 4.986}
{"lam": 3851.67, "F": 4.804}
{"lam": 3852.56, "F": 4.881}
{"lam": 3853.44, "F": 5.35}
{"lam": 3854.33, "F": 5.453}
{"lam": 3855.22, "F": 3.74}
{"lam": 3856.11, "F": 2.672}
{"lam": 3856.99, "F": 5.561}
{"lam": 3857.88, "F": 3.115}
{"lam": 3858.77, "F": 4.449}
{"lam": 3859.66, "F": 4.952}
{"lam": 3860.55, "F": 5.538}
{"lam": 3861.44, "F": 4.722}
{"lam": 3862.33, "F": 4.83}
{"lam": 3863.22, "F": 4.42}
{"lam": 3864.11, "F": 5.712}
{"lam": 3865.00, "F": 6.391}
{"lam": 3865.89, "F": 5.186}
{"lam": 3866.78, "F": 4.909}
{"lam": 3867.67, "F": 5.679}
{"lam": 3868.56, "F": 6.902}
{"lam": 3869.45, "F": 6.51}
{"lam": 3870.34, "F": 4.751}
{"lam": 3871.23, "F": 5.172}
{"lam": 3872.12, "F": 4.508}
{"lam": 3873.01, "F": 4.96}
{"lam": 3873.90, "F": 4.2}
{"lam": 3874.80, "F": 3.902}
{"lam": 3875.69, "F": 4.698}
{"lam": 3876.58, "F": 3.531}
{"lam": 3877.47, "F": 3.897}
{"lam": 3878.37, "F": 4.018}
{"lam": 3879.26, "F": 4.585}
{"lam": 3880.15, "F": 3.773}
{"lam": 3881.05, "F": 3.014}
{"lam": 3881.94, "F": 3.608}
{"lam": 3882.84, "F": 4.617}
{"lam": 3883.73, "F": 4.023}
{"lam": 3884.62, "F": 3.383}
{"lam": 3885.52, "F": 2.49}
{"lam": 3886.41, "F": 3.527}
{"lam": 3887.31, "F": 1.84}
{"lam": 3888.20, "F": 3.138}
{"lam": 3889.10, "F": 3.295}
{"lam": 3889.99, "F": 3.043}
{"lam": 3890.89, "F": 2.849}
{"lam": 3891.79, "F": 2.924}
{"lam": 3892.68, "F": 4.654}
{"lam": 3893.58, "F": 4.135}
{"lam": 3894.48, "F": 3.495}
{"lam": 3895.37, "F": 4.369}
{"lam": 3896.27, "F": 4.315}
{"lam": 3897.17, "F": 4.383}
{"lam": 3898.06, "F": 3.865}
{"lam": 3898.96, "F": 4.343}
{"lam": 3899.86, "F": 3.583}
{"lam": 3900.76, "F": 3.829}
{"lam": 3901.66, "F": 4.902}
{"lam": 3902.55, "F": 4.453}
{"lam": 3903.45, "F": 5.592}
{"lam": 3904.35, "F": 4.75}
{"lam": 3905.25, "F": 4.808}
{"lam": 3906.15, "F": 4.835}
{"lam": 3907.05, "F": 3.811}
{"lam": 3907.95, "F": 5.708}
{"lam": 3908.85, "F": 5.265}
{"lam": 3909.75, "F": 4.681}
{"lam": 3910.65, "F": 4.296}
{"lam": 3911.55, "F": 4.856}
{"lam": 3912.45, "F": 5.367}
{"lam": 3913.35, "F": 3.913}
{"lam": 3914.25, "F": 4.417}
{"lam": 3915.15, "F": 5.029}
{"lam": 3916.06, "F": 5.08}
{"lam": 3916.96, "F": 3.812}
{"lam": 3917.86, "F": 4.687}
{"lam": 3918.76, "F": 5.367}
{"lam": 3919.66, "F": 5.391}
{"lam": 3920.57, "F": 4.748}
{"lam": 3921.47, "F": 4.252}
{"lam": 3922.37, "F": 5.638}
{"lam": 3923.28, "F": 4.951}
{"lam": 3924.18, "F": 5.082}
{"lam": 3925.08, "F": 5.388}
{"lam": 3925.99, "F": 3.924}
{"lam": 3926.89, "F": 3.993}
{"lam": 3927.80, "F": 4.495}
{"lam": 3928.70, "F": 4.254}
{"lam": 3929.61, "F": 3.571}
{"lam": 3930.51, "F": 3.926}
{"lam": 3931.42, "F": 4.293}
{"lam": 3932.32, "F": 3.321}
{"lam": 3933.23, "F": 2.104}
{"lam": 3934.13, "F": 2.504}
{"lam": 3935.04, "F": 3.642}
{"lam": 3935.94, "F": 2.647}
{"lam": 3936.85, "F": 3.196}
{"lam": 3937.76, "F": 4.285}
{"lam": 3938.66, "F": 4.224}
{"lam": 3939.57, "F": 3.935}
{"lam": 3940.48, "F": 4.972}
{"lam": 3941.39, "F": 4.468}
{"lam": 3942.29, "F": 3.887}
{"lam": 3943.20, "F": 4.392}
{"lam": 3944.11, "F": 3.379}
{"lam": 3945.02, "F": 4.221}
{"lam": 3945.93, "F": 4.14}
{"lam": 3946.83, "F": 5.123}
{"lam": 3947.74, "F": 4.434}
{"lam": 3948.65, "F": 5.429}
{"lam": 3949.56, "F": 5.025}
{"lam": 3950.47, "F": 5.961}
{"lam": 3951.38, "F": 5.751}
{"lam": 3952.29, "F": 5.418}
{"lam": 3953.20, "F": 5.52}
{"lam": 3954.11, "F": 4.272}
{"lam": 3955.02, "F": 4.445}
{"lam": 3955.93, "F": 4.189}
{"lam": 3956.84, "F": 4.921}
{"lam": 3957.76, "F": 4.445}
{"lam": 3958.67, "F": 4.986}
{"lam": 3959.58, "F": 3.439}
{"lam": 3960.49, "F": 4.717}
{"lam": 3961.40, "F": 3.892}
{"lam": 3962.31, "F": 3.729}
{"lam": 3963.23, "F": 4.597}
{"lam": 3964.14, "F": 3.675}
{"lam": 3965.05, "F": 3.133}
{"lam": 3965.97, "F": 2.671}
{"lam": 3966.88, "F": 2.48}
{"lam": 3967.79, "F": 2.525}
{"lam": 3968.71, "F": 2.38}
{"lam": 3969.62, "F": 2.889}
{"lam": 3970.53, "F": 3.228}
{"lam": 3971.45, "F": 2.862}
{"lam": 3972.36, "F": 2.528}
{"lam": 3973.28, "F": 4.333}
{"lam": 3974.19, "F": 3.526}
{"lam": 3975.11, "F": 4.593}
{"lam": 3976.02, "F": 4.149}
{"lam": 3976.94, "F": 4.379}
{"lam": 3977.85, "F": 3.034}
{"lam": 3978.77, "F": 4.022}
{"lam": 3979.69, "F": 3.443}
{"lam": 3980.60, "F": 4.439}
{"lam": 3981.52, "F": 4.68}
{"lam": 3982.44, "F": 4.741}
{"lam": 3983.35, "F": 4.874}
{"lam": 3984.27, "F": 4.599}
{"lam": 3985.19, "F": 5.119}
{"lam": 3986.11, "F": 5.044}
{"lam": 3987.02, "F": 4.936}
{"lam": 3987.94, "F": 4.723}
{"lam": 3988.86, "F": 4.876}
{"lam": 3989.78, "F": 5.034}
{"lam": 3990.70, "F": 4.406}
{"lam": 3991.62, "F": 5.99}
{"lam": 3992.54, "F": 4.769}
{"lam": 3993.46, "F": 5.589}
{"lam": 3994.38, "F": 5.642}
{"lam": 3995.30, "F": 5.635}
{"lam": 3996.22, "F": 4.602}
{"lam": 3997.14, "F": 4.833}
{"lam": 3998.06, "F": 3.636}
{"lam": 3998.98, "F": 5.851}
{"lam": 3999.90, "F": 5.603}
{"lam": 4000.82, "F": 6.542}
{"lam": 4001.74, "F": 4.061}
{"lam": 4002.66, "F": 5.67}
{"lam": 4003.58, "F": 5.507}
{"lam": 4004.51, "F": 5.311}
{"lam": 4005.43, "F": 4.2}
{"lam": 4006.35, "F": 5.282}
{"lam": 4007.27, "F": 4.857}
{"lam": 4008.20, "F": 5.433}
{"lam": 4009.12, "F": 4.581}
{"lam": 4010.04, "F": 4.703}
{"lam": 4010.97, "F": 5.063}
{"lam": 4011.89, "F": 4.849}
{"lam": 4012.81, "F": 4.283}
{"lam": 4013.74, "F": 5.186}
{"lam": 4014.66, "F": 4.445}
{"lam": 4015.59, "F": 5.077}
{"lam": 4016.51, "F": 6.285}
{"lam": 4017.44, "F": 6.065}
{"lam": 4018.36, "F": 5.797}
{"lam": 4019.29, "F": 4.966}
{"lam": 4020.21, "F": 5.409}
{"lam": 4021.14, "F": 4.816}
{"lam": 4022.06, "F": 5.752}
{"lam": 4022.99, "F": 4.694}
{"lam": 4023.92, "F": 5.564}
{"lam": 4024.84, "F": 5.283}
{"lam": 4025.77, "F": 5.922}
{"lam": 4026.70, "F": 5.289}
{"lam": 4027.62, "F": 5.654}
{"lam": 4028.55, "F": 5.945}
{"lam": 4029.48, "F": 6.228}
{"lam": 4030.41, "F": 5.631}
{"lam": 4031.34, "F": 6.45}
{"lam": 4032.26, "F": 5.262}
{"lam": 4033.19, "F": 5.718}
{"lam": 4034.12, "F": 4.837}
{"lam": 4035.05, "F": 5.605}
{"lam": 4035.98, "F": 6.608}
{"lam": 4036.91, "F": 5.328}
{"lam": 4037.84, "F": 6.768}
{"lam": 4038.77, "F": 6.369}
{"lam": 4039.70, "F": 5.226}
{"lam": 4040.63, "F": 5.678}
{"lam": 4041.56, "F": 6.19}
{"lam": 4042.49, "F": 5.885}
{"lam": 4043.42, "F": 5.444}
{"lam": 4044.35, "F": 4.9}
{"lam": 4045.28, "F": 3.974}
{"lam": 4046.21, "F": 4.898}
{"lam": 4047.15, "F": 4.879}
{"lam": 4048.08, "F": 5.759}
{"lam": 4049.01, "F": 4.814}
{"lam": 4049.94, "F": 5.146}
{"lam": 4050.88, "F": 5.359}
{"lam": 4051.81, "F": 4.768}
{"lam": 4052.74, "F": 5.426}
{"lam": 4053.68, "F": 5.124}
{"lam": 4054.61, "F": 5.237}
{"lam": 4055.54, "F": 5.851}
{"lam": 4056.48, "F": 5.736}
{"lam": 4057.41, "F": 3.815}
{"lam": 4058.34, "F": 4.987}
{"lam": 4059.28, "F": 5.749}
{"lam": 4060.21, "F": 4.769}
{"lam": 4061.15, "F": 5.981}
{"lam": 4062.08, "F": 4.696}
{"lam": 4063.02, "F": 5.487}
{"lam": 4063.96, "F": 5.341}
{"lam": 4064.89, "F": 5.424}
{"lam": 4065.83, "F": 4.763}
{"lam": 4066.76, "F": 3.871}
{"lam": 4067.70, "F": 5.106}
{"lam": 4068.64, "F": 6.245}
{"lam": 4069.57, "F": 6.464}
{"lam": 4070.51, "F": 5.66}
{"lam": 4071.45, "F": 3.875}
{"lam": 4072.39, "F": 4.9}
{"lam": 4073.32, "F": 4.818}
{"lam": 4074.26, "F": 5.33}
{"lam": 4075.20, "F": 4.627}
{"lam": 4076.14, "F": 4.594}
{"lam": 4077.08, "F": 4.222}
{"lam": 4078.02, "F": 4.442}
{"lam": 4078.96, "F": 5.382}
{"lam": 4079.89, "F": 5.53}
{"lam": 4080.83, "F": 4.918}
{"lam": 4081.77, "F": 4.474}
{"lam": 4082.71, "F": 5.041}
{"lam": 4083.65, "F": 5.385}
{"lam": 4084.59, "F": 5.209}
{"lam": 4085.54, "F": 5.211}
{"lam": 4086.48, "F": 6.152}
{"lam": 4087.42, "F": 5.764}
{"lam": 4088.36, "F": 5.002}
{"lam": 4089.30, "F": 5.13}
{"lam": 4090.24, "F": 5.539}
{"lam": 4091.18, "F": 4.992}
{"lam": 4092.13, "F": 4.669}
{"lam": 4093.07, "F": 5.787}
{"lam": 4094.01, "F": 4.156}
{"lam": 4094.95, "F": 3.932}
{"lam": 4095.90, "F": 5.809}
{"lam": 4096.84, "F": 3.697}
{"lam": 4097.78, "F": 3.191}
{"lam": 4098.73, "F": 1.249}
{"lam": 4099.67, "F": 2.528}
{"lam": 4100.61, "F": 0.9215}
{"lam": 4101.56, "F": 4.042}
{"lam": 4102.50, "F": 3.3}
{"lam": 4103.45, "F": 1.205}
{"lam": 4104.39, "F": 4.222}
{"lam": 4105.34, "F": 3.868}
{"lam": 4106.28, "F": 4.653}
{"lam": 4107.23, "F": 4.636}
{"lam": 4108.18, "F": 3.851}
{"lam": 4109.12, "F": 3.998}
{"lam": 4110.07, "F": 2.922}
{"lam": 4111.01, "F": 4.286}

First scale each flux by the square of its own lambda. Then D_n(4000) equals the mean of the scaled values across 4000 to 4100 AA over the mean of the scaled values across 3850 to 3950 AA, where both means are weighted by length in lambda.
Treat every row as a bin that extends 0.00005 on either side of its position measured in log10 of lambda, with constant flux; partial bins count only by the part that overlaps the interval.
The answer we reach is 1.27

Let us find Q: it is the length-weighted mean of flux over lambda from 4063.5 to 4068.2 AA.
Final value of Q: 4.91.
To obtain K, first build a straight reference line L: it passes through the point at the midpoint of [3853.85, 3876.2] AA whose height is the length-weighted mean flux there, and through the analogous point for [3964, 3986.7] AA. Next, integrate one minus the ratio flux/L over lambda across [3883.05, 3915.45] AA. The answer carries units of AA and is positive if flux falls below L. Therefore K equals 3.0 AA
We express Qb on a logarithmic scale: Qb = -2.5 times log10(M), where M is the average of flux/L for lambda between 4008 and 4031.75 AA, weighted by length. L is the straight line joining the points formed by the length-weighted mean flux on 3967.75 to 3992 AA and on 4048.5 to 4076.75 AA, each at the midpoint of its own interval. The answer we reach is -0.16 mag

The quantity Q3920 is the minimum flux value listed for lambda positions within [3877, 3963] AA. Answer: 1.84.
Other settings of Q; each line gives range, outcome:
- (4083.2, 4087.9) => 5.54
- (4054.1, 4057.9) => 5.17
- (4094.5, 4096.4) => 4.85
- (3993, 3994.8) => 5.61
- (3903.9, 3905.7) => 4.77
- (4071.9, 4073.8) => 4.86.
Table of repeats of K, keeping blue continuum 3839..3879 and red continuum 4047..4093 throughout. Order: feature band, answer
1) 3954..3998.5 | 6.6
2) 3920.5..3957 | 3.7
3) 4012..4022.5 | -0.5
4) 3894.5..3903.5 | 0.9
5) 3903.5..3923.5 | -0.2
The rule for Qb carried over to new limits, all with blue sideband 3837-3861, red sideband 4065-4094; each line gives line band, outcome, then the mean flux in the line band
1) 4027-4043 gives -0.18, 5.84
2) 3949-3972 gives 0.15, 4.04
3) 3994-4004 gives -0.09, 5.23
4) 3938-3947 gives 0.09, 4.25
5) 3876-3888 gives 0.22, 3.57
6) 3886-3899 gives 0.23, 3.59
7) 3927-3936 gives 0.28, 3.53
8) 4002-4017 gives -0.04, 5.03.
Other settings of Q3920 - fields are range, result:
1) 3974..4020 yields 3.034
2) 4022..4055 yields 3.974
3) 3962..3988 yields 2.38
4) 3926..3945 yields 2.104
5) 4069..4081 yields 3.875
